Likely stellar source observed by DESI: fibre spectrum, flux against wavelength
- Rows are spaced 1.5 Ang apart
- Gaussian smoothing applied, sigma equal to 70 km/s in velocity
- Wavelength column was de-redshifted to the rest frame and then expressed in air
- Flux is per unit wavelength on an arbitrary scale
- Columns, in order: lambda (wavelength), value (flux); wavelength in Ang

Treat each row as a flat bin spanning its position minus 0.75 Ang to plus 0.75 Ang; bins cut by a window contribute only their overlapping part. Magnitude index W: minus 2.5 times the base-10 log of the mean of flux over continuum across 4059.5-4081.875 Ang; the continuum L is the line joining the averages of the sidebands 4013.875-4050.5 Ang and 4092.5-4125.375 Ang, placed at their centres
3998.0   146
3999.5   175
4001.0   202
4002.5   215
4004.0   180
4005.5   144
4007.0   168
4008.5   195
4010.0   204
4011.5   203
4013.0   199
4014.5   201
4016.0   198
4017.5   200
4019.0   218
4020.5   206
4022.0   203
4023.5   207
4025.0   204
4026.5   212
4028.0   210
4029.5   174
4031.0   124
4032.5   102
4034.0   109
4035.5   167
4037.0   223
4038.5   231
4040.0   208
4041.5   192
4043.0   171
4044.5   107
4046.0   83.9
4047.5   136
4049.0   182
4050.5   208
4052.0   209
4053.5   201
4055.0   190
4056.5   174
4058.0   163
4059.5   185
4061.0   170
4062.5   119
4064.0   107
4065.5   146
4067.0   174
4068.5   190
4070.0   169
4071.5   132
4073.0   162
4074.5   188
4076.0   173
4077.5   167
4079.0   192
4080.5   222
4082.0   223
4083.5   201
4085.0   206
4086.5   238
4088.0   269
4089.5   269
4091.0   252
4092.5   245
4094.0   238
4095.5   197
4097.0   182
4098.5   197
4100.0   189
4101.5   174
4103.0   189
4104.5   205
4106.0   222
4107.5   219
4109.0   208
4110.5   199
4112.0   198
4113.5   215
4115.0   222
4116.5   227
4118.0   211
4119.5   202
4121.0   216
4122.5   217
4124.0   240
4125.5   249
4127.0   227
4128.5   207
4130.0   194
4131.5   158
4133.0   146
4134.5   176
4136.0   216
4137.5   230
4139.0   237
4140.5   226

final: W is 0.16 mag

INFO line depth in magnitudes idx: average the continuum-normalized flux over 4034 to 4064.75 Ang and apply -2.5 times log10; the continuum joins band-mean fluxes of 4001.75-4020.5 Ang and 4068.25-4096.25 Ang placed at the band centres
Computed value 0.18 mag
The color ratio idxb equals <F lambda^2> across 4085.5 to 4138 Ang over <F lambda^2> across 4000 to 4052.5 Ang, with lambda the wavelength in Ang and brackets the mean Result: 1.21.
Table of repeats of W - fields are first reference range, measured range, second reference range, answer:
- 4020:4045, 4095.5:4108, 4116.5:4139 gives 0.020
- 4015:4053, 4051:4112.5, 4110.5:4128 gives 0.045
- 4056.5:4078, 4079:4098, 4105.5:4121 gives -0.224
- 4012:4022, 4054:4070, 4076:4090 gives 0.292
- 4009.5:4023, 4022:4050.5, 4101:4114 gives 0.190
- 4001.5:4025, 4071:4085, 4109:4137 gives 0.090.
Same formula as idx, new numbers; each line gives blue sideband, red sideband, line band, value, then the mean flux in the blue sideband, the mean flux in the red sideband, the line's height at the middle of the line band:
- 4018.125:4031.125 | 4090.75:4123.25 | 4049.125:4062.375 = 0.11 mag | 199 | 210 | 203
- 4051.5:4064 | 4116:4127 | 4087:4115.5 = -0.05 mag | 172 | 223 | 207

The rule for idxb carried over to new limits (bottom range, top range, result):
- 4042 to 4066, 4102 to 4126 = 1.38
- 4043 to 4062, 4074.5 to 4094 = 1.34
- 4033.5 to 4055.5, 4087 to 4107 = 1.28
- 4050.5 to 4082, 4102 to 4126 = 1.26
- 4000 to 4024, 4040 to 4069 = 0.86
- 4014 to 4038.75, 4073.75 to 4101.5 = 1.18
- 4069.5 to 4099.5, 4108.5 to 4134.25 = 1.02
